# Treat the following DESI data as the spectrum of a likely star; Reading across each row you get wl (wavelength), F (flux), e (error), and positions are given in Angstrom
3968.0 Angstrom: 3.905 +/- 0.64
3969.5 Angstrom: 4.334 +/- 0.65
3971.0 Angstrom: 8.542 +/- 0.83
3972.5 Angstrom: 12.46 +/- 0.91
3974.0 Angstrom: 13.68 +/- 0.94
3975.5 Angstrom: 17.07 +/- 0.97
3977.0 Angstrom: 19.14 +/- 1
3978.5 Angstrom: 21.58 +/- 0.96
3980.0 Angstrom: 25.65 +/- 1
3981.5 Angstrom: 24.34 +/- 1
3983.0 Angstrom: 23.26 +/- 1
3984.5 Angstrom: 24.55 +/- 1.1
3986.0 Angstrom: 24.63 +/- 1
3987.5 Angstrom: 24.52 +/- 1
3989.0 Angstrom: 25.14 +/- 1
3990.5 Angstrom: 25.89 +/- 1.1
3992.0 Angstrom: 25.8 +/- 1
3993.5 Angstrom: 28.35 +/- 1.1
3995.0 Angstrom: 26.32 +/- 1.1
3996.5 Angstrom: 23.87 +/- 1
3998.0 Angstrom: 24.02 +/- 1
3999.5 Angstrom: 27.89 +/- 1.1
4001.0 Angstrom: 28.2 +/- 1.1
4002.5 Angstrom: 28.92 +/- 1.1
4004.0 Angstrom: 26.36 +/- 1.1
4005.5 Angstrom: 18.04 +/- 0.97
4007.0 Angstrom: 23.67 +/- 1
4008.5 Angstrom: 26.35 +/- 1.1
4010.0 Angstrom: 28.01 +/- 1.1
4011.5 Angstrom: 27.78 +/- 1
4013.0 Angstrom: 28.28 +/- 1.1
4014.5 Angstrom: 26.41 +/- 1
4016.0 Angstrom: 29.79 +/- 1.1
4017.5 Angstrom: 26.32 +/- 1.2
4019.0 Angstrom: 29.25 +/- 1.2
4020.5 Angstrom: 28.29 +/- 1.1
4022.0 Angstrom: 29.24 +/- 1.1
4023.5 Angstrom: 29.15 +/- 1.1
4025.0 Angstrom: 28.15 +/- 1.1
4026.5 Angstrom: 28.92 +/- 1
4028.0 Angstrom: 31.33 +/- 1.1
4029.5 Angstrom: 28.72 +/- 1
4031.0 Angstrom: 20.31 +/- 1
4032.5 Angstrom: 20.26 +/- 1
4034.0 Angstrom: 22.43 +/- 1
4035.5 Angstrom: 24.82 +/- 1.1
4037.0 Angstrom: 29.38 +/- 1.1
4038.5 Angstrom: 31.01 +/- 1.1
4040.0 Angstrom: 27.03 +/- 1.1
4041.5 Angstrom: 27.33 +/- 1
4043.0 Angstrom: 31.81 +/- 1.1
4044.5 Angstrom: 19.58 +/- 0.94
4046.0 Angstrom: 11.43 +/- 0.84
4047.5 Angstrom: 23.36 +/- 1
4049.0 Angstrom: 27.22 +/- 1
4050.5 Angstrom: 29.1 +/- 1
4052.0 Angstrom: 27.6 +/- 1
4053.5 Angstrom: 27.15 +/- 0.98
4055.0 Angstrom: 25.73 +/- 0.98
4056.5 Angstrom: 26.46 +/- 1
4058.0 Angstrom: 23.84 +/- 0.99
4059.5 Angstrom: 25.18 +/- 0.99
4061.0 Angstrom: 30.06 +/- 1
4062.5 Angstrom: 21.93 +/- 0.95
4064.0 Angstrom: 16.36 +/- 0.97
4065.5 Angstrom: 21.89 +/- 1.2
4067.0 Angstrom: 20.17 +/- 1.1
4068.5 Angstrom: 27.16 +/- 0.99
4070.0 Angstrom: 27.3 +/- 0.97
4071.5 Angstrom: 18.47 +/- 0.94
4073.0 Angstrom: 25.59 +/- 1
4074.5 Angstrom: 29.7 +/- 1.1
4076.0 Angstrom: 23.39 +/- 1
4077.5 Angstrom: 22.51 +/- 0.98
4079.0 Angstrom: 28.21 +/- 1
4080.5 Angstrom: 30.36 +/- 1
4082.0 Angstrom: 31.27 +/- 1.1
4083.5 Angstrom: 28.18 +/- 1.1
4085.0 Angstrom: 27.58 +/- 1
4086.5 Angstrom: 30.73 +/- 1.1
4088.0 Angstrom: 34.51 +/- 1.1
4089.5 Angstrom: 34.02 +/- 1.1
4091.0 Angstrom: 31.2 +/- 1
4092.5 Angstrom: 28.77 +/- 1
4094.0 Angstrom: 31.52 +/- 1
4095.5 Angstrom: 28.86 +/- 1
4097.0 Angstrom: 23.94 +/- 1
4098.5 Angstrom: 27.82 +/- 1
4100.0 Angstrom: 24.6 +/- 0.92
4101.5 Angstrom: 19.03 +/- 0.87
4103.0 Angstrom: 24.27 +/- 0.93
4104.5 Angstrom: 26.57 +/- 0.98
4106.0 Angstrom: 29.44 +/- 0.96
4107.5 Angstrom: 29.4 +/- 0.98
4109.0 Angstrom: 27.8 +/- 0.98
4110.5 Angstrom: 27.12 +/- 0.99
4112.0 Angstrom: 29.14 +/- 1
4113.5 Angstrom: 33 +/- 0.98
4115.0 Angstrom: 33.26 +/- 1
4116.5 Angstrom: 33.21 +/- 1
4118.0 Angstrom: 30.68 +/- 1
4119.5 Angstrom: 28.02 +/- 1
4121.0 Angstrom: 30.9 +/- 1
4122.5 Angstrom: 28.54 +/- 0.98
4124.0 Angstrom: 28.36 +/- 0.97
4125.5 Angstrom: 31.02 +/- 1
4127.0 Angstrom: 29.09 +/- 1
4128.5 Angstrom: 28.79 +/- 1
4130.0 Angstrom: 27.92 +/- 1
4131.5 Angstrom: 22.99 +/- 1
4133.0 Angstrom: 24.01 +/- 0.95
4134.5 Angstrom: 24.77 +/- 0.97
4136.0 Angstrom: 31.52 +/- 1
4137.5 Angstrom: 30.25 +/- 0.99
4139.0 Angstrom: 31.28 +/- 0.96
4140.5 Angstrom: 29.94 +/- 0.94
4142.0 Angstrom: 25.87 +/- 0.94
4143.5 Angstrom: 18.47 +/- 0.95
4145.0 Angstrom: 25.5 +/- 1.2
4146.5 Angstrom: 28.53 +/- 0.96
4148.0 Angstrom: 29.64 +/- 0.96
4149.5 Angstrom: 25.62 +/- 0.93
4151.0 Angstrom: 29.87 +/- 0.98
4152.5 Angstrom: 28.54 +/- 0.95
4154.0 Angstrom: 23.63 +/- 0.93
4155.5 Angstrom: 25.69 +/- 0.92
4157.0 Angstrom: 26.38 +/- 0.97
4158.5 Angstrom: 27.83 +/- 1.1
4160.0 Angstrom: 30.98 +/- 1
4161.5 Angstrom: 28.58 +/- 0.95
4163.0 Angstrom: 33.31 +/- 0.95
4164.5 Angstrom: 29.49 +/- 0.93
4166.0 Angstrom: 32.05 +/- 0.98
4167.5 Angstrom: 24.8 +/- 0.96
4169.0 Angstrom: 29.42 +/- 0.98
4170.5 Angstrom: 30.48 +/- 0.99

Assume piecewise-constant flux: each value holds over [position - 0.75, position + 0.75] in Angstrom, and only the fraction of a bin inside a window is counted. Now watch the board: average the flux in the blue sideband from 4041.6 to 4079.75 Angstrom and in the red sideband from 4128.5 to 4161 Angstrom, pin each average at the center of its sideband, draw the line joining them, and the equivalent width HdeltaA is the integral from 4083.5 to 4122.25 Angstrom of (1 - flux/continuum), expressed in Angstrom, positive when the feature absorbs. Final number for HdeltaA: -4.7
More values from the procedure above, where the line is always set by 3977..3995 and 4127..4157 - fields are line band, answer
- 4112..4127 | -2.20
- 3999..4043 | -3.15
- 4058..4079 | 1.58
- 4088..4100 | -1.44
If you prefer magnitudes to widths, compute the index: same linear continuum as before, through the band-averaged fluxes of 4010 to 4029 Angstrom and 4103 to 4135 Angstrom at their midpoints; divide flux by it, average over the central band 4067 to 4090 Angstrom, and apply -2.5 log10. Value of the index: 0.04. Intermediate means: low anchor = 28.6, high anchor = 28.7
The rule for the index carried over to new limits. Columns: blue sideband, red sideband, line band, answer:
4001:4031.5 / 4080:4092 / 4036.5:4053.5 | 0.11 mag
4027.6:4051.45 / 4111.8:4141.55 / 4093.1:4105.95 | 0.08 mag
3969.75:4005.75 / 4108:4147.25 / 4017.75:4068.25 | -0.03 mag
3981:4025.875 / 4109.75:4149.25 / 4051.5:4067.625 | 0.13 mag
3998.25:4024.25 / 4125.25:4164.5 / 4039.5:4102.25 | 0.05 mag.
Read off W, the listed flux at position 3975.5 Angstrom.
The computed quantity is 17.07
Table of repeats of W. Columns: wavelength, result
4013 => 28.28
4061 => 30.06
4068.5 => 27.16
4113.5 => 33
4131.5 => 22.99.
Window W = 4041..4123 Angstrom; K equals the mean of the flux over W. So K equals 26.9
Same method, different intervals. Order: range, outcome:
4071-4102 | 27.8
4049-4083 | 25.5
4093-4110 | 26.7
